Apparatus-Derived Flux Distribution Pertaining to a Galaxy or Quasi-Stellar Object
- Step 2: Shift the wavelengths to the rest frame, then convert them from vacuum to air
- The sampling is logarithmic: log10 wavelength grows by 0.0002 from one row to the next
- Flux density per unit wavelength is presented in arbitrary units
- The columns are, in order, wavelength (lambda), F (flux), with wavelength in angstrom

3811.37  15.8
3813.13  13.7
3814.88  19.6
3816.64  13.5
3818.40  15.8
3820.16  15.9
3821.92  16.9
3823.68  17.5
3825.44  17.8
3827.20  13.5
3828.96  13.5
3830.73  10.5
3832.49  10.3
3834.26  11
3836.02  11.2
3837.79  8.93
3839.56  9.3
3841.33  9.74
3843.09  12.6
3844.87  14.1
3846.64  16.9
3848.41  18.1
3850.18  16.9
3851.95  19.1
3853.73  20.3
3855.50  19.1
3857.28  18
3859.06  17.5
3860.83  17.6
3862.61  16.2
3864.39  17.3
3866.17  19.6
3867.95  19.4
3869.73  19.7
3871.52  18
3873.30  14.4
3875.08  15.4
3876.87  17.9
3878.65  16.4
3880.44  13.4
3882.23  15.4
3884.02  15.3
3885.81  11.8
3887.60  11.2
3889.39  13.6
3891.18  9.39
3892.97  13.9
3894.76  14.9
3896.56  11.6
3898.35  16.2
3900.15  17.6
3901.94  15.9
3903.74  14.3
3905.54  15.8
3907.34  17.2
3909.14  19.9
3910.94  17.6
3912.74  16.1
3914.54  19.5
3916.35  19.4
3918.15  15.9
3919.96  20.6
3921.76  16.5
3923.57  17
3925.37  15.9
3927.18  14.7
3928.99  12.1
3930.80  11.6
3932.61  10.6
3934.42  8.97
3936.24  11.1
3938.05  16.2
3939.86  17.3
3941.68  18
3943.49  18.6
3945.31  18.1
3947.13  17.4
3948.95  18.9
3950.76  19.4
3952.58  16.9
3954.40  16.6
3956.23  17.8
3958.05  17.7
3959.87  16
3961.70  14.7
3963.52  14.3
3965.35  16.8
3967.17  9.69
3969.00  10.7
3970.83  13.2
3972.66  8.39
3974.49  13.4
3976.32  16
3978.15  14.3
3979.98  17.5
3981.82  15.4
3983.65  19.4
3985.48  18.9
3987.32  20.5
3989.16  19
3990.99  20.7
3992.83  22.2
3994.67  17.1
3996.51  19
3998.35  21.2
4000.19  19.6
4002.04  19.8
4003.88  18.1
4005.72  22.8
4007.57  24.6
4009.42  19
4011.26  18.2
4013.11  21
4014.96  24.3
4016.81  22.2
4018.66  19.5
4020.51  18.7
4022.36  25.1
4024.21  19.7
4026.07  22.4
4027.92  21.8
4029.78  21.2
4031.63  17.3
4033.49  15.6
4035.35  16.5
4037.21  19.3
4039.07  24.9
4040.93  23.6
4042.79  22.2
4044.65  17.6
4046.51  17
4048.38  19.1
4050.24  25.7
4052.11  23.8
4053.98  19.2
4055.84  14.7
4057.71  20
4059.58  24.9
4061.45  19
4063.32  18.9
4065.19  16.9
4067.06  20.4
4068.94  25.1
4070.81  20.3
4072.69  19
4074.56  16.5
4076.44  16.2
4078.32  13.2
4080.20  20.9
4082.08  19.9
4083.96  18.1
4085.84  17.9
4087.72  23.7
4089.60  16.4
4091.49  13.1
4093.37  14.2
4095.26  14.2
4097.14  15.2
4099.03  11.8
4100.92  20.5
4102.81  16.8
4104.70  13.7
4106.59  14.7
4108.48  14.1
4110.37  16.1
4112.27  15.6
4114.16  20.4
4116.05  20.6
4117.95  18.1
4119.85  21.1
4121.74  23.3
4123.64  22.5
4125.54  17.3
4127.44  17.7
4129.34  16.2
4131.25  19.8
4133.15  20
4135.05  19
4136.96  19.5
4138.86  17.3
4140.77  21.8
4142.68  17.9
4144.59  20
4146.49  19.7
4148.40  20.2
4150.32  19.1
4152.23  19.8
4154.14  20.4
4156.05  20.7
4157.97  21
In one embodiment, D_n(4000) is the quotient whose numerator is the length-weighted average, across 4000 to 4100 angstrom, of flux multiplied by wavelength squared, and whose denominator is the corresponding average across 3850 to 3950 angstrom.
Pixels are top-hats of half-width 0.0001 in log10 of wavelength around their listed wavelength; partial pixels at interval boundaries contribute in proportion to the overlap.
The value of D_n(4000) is 1.3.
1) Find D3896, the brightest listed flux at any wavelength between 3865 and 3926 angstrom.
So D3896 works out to 20.6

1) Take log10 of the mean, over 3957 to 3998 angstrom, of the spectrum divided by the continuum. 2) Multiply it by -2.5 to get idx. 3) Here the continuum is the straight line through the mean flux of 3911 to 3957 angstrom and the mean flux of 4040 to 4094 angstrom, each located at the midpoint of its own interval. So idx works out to 0.07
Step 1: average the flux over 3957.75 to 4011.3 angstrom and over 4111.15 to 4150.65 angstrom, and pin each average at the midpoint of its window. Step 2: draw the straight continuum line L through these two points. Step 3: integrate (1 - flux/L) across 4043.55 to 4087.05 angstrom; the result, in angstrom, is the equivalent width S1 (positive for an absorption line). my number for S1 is -2.2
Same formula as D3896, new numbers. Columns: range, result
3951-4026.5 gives 25.1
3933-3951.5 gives 19.4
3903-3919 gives 19.9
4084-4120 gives 23.7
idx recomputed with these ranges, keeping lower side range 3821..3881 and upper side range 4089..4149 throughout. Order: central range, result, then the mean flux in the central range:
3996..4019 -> -0.227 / 20.8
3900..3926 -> -0.080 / 17.3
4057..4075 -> -0.166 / 20.2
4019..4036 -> -0.168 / 19.9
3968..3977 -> 0.331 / 12.2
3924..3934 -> 0.240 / 13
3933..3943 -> 0.140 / 14.3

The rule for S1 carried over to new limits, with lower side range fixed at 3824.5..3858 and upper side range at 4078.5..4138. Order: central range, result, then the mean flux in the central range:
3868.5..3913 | -1.3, 15.3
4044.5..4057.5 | -2.1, 19.7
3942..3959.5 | -2.4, 17.9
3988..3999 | -2.4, 19.9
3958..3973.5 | 2.5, 13.3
